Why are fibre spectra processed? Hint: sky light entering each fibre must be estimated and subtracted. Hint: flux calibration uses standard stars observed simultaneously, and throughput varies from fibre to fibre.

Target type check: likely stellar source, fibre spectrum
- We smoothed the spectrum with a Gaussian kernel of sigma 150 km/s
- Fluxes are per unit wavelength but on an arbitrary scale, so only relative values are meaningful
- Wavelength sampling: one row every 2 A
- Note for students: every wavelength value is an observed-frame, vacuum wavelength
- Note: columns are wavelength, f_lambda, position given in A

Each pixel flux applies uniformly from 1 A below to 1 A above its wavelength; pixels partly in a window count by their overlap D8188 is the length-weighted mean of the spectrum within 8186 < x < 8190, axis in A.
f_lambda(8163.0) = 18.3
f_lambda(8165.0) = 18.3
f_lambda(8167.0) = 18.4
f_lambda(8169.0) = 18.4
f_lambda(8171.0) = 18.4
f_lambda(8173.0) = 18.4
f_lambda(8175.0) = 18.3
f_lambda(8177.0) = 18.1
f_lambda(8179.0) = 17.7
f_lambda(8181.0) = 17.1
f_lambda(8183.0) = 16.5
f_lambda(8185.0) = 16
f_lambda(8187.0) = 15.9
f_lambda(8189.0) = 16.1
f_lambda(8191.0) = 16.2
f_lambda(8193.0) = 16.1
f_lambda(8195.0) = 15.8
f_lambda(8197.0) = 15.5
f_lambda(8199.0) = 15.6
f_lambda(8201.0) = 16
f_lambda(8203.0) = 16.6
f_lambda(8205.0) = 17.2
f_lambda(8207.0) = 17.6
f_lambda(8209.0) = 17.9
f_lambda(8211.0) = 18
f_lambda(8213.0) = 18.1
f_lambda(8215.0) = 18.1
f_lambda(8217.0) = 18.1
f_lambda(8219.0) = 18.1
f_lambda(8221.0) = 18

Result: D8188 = 16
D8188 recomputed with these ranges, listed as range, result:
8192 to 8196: 16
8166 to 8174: 18.4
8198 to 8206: 16.4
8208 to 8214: 18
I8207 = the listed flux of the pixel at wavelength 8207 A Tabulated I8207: 17.6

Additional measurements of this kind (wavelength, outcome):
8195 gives 15.8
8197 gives 15.5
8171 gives 18.4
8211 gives 18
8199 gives 15.6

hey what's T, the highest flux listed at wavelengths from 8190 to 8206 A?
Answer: 17.2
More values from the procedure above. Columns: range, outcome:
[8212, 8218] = 18.1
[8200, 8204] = 16.6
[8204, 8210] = 17.9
